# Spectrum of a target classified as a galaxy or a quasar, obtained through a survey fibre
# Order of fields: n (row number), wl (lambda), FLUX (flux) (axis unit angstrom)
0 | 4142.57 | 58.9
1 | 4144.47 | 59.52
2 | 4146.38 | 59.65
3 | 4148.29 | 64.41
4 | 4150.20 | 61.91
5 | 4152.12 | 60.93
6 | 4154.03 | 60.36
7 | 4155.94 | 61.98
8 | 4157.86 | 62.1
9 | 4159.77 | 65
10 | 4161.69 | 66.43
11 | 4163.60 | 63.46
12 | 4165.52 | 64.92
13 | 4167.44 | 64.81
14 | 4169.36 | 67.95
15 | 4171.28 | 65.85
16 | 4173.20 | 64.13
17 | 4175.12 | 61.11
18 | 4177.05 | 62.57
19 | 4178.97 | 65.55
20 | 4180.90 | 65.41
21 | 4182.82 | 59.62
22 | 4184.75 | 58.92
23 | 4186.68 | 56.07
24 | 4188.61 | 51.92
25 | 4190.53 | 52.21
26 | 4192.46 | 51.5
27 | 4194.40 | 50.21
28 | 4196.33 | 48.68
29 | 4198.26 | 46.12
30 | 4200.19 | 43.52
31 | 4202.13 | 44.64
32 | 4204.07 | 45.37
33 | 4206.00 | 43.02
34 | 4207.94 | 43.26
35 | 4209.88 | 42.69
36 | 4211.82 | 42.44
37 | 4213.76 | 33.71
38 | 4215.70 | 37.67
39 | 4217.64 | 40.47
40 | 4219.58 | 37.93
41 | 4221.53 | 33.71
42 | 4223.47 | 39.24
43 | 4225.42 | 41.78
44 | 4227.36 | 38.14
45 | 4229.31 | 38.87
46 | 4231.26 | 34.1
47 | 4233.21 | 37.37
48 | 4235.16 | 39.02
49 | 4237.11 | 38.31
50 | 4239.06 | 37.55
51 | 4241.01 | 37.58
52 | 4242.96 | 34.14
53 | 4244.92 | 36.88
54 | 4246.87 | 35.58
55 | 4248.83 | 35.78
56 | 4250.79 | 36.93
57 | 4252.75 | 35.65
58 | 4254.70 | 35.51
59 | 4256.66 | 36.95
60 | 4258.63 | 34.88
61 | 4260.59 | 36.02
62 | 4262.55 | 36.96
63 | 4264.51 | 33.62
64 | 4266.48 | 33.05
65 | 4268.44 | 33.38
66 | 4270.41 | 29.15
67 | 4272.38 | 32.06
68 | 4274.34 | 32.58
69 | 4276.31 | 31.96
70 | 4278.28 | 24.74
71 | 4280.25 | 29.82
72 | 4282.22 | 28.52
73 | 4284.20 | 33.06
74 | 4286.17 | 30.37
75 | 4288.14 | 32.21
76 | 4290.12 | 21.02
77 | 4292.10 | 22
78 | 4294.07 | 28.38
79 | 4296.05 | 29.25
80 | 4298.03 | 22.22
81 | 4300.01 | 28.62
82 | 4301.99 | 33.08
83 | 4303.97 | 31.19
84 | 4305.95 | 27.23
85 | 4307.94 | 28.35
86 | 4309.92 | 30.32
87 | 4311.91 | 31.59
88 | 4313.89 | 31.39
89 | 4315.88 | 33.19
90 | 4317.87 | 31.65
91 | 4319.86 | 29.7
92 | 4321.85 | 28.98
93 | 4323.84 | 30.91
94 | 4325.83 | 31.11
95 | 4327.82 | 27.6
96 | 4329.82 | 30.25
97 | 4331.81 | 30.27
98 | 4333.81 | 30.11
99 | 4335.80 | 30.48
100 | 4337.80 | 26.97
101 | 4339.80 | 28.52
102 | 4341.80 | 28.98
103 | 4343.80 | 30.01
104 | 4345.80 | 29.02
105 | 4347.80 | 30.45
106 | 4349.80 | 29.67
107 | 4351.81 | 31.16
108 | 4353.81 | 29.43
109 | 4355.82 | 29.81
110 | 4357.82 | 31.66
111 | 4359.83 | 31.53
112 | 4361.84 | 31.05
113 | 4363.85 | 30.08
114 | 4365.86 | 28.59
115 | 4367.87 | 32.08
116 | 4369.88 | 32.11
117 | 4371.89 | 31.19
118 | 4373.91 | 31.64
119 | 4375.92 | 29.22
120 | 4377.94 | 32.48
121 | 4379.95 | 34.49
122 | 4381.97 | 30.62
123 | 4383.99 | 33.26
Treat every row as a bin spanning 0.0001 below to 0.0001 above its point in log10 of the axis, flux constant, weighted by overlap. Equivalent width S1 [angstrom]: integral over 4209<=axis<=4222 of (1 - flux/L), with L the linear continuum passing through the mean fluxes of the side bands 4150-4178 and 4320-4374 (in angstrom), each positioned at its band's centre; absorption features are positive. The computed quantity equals 3.76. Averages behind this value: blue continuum 63.6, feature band 38.5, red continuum 30.1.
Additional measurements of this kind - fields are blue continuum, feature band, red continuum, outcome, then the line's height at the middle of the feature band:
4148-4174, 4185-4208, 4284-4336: 2.96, 55.6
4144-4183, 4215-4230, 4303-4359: 3.81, 51.6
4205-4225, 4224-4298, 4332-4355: 5.31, 35.9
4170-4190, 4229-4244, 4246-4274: 1.88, 42.4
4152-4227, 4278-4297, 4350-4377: 5.79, 40.3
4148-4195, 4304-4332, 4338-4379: 5.14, 37.1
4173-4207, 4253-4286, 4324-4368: 7.11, 41.6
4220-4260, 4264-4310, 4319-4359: 5.72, 33.5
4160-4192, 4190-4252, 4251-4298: 9.47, 47.9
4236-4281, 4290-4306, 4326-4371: 2.52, 32.4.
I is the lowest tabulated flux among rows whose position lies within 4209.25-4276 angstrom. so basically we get 29.15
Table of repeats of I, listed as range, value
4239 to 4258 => 34.14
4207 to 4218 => 33.71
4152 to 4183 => 59.62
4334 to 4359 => 26.97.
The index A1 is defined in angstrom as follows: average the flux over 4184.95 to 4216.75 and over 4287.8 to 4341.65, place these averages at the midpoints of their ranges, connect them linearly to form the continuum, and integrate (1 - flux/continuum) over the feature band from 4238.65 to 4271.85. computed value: 2.4 angstrom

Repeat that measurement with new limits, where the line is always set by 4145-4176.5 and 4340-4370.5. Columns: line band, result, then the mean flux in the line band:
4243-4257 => 3.54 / 36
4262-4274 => 3.27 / 32.9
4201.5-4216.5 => 3.70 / 41.6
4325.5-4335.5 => 1.35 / 29.8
